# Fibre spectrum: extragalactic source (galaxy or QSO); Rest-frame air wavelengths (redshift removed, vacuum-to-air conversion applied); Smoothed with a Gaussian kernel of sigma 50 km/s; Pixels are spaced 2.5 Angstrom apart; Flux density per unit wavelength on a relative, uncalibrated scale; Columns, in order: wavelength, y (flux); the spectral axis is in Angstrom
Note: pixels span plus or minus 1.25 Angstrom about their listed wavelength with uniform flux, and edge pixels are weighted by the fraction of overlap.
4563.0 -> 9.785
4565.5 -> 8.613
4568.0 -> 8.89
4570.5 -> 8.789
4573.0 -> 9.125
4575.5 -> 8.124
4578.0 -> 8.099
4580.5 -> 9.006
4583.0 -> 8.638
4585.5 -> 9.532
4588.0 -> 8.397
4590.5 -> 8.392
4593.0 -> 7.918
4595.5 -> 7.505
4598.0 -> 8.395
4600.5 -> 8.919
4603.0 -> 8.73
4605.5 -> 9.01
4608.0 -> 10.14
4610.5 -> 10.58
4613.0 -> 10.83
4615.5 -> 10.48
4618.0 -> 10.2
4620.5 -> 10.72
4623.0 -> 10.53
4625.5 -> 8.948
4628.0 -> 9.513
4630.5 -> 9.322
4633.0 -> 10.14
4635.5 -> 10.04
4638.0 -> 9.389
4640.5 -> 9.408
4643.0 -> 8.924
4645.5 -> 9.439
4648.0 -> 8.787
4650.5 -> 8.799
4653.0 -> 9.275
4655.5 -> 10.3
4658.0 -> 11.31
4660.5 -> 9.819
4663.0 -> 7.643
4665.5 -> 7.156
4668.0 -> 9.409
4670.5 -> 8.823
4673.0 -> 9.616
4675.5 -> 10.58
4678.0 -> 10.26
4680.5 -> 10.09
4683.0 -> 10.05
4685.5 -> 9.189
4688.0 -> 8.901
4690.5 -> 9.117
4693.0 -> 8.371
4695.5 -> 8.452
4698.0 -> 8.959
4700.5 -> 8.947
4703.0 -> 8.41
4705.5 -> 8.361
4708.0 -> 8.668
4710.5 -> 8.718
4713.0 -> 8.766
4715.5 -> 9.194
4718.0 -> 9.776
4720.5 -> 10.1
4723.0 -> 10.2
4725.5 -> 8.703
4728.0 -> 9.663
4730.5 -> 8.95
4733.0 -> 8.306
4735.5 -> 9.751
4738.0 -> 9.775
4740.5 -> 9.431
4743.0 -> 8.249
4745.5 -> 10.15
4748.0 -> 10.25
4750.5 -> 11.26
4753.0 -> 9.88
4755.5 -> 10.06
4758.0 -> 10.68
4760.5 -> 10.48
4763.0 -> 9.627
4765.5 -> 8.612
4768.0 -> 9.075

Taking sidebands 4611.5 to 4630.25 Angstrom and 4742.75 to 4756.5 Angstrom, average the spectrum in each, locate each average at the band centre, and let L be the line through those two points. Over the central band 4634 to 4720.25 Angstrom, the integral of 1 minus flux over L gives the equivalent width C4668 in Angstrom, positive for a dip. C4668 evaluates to 7.68 Angstrom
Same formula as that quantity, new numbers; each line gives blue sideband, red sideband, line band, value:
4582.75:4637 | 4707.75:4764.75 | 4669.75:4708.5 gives 1.4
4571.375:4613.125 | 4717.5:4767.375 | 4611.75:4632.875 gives -2.5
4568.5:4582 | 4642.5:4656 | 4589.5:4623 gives -2.0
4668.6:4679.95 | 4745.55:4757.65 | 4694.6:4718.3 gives 3.0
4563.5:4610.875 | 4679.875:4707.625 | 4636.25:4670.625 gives -1.2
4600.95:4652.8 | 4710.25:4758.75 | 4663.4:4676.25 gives 0.9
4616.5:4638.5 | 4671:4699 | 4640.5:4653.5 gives 0.9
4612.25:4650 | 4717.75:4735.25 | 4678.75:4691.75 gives 0.1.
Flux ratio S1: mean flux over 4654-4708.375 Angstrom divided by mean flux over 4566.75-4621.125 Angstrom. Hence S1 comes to 1.0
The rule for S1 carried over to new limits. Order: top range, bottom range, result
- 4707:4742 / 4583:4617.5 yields 1.02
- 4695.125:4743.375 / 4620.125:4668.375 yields 0.97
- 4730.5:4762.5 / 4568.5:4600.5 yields 1.15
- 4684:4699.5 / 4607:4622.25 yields 0.84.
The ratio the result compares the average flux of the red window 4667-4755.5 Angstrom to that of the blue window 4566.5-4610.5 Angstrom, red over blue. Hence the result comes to 1.07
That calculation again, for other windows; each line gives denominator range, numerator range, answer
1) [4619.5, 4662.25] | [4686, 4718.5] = 0.91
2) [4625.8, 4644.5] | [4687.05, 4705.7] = 0.92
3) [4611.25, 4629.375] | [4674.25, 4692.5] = 0.95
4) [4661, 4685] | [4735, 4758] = 1.07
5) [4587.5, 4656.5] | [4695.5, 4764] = 1.00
